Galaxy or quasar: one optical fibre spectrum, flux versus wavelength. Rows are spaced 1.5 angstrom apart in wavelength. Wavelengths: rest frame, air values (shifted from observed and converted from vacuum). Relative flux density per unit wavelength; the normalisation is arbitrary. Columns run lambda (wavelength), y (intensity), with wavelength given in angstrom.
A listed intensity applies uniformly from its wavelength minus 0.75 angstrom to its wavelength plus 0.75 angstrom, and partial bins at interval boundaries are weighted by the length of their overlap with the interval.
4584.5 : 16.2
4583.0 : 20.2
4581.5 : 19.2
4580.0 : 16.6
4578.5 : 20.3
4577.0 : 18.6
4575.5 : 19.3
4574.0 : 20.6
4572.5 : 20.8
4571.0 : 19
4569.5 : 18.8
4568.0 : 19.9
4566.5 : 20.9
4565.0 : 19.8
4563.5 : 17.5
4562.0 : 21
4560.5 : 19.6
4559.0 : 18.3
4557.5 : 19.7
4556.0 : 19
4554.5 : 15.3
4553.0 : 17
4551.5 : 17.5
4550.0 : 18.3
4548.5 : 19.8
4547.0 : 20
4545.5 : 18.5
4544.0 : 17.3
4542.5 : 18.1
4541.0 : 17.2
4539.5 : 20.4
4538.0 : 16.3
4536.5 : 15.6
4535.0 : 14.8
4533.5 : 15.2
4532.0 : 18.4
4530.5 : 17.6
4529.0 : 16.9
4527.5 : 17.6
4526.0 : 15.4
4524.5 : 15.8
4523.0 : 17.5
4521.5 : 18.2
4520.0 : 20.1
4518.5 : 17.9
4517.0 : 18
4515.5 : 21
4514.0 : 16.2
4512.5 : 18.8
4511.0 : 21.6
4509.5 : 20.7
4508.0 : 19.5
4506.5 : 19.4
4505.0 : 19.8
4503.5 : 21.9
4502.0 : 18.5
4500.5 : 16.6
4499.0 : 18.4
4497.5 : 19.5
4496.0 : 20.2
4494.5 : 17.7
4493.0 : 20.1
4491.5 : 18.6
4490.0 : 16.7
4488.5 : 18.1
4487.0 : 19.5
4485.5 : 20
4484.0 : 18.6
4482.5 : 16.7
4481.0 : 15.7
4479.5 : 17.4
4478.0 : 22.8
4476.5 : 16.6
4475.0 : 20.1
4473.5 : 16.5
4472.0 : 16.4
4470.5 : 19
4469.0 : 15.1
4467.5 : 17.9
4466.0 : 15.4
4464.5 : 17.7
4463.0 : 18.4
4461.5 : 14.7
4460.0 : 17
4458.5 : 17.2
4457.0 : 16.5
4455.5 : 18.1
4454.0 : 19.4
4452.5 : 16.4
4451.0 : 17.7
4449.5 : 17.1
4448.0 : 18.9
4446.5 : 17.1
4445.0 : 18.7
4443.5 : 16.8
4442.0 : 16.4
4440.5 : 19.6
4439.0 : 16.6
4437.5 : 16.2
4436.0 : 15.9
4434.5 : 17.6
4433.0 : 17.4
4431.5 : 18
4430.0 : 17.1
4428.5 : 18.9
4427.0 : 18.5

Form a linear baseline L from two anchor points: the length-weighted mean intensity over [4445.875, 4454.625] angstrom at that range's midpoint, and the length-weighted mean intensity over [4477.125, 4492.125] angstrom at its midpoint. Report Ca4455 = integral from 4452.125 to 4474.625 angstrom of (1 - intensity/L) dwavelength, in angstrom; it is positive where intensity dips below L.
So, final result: 1.1 angstrom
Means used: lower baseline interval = 17.8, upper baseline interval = 18.4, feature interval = 17.1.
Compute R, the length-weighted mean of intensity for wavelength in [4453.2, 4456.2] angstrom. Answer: 18.7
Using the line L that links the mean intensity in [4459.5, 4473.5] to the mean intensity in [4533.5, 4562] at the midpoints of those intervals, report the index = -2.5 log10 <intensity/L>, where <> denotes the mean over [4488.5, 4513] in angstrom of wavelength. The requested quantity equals -0.11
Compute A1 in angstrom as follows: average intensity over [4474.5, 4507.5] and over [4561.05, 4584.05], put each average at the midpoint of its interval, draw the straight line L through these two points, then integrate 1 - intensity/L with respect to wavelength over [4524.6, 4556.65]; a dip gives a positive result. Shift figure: 3.0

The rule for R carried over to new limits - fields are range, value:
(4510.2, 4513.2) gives 20.2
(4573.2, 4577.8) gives 19.5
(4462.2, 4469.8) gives 16.9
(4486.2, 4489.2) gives 18.8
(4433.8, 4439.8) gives 16.6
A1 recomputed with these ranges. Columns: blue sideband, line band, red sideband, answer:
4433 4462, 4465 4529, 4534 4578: -1.71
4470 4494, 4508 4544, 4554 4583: 1.80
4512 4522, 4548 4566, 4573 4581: 0.36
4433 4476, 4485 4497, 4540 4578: -0.67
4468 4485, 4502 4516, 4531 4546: -1.88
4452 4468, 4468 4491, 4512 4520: -0.42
